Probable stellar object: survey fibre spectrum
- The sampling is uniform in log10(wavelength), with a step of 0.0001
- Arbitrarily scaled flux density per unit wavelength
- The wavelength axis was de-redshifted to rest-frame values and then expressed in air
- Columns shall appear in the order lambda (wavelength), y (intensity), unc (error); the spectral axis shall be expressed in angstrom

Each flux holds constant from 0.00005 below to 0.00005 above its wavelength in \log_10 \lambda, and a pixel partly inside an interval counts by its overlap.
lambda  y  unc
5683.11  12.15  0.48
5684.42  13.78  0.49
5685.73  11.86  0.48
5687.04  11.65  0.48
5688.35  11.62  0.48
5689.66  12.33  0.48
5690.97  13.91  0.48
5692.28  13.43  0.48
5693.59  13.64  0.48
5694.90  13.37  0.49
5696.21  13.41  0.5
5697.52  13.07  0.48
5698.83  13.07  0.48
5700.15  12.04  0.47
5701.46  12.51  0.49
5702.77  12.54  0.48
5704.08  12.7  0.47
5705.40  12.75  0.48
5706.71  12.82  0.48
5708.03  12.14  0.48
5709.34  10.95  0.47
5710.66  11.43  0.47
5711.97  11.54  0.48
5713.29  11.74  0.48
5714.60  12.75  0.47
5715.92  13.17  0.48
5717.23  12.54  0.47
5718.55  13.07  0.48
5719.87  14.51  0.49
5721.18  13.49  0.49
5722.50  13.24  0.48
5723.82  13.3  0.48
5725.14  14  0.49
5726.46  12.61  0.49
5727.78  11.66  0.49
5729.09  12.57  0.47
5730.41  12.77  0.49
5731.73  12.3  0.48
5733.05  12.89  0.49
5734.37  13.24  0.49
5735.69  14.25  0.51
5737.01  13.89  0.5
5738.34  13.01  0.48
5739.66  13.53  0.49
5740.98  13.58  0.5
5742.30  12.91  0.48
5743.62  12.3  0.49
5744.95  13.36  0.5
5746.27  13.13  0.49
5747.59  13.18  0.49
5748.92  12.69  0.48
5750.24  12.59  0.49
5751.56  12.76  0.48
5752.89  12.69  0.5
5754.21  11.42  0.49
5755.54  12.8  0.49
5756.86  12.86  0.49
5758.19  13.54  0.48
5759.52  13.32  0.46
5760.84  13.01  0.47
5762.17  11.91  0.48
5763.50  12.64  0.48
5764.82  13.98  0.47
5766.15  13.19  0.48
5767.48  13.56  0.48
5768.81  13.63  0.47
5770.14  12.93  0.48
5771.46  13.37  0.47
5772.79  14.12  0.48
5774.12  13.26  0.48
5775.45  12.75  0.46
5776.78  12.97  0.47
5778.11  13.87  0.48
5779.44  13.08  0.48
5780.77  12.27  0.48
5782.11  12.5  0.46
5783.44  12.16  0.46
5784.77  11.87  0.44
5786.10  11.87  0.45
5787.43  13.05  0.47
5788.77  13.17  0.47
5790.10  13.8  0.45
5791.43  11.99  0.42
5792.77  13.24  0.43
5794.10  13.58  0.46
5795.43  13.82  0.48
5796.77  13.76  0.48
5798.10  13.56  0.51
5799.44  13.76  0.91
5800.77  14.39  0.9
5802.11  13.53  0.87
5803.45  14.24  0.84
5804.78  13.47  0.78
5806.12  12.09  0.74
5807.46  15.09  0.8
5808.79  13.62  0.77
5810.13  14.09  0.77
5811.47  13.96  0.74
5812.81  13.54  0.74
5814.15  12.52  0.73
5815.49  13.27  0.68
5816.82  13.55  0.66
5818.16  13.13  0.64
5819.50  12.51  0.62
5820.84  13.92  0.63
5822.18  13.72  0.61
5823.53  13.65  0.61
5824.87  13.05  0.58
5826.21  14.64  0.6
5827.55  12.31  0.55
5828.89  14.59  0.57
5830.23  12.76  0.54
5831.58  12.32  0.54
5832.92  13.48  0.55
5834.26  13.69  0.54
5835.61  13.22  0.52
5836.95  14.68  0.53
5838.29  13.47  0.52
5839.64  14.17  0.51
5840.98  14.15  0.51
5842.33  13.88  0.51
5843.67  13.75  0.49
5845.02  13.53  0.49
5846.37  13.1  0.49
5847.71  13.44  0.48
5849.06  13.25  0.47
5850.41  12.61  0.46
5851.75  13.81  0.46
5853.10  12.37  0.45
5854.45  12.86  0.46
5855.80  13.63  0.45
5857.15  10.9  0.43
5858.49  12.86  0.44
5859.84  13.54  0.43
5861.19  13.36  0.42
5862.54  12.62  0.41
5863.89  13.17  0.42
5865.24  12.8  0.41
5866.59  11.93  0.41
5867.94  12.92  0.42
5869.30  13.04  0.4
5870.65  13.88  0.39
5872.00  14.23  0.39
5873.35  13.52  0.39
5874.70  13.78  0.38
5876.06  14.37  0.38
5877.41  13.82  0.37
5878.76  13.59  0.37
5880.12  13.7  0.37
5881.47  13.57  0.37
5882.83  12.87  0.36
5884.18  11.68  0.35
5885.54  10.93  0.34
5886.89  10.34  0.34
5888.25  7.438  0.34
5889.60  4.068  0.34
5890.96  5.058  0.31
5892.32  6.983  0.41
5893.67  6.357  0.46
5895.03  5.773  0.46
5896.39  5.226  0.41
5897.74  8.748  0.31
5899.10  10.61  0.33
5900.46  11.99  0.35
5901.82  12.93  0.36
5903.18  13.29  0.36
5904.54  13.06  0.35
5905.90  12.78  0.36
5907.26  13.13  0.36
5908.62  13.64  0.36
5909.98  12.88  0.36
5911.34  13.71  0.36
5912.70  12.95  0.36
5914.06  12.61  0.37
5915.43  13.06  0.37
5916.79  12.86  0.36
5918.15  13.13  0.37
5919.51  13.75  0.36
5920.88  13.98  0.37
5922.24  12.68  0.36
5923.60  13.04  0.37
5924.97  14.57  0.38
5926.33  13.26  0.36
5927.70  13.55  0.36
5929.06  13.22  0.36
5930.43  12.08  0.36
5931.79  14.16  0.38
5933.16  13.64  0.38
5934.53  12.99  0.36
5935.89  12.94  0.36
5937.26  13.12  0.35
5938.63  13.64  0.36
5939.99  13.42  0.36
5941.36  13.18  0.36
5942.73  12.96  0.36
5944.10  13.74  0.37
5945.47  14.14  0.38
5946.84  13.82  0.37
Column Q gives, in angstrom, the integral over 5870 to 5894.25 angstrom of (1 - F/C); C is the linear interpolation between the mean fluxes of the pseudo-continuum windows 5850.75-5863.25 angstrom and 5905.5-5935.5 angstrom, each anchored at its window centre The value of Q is 3.52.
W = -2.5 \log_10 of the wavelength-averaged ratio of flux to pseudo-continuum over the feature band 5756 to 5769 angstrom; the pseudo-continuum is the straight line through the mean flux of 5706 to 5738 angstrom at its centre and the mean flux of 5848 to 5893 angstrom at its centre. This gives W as -0.05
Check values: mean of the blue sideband 12.8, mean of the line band 13.1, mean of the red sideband 12.1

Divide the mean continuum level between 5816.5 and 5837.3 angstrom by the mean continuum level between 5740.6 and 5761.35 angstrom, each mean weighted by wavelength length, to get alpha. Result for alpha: 1.04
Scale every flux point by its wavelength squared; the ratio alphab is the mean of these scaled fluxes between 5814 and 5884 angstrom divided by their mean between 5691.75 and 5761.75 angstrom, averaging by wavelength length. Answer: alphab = 1.1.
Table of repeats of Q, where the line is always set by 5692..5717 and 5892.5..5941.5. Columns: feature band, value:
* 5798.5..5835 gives -3.1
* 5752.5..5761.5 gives -0.2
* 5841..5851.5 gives -0.9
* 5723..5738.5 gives -0.6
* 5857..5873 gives -0.8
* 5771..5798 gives -1.2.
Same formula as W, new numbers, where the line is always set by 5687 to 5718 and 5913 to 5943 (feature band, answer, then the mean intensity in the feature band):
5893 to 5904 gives 0.365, 9.41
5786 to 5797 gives -0.028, 13.2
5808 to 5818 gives -0.050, 13.5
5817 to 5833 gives -0.032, 13.3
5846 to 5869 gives 0.013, 12.9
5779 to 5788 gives 0.038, 12.4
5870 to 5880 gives -0.062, 13.9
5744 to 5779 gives -0.025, 13.1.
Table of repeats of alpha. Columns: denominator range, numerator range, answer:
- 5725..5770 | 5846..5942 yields 0.95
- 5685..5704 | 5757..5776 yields 1.04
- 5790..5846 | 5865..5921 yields 0.86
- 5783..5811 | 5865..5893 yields 0.87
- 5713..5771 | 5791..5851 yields 1.04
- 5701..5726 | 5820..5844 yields 1.07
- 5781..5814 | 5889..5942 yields 0.89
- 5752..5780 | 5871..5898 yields 0.79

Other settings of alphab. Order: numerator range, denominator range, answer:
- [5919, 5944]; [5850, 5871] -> 1.06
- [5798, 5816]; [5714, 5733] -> 1.08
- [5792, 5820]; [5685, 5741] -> 1.09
